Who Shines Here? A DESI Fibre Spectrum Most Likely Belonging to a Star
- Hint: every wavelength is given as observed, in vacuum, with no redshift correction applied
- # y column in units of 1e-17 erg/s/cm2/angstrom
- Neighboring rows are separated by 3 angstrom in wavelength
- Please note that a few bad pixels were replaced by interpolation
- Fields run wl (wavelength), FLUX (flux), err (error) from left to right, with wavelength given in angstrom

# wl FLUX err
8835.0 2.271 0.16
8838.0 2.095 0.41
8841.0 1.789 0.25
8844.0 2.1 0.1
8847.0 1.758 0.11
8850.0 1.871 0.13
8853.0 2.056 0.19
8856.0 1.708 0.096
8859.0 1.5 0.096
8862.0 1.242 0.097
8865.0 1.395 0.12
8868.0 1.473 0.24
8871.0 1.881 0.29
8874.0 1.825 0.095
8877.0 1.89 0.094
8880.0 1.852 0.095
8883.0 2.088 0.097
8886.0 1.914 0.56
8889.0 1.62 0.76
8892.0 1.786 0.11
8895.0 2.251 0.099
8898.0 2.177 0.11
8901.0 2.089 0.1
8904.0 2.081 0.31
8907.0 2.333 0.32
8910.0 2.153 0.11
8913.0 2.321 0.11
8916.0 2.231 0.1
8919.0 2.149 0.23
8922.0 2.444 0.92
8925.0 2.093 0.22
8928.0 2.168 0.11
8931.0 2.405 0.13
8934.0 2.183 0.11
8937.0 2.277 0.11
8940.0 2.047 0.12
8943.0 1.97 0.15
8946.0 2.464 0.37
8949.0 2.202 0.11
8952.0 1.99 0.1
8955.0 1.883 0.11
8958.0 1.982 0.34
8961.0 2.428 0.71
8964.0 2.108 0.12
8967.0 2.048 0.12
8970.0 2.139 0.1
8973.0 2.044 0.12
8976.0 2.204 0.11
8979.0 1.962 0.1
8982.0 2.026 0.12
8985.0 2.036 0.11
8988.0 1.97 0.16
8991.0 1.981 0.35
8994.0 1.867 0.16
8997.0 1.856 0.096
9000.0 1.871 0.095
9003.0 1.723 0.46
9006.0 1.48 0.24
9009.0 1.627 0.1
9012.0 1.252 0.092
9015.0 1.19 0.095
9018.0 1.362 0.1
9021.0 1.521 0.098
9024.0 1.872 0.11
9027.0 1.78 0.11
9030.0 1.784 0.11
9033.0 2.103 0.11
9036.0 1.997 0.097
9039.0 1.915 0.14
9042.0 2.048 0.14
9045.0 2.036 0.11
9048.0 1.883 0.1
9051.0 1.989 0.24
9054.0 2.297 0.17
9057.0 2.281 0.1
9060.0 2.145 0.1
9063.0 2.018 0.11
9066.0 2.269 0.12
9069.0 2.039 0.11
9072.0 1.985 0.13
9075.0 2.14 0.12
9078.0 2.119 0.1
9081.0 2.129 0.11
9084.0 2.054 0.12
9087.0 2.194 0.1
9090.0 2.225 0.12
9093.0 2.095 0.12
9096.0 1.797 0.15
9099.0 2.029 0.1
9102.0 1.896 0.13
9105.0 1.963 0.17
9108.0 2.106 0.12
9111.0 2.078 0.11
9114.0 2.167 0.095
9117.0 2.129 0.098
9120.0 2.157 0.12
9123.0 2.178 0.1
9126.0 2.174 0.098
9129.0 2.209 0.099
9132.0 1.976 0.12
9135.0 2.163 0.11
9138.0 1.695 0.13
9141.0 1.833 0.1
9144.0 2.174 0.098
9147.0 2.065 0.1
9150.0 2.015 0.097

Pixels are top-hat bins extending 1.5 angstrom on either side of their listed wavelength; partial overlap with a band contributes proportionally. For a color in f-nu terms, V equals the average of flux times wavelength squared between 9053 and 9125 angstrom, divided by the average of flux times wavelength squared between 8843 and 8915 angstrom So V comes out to 1.16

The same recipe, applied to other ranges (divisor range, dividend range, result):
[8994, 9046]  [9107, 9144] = 1.23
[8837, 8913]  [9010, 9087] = 1.07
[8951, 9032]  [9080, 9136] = 1.16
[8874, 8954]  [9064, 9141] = 1.02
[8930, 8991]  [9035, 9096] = 1.01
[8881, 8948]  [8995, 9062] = 0.87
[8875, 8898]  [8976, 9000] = 1.04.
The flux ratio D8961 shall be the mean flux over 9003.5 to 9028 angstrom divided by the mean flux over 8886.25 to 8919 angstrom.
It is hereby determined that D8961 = 0.7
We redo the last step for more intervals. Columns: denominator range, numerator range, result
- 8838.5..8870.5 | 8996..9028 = 0.93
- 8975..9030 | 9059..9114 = 1.18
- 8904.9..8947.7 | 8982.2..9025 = 0.76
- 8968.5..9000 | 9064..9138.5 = 1.04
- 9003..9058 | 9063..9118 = 1.16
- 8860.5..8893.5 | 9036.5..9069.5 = 1.21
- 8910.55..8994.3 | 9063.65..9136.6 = 0.98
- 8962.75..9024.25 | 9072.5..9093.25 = 1.18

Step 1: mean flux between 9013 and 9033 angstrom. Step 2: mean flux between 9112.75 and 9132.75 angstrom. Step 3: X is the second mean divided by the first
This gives 1.33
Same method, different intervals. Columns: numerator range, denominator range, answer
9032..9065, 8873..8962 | 0.98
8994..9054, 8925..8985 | 0.83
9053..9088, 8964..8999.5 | 1.06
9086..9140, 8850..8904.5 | 1.13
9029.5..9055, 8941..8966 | 0.95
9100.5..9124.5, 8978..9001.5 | 1.07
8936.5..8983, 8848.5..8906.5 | 1.15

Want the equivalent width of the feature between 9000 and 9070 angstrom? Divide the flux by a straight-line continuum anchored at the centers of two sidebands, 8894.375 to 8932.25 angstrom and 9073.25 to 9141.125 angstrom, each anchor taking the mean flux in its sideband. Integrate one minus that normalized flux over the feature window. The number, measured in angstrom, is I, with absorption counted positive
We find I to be 8.97 angstrom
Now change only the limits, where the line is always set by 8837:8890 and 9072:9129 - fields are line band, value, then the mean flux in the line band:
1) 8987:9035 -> 6.6 angstrom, 1.7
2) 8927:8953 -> -4.3 angstrom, 2.19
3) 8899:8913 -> -2.6 angstrom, 2.18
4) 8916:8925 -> -1.9 angstrom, 2.25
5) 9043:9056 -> -0.2 angstrom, 2.06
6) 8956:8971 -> -1.7 angstrom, 2.13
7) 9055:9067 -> -0.8 angstrom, 2.18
